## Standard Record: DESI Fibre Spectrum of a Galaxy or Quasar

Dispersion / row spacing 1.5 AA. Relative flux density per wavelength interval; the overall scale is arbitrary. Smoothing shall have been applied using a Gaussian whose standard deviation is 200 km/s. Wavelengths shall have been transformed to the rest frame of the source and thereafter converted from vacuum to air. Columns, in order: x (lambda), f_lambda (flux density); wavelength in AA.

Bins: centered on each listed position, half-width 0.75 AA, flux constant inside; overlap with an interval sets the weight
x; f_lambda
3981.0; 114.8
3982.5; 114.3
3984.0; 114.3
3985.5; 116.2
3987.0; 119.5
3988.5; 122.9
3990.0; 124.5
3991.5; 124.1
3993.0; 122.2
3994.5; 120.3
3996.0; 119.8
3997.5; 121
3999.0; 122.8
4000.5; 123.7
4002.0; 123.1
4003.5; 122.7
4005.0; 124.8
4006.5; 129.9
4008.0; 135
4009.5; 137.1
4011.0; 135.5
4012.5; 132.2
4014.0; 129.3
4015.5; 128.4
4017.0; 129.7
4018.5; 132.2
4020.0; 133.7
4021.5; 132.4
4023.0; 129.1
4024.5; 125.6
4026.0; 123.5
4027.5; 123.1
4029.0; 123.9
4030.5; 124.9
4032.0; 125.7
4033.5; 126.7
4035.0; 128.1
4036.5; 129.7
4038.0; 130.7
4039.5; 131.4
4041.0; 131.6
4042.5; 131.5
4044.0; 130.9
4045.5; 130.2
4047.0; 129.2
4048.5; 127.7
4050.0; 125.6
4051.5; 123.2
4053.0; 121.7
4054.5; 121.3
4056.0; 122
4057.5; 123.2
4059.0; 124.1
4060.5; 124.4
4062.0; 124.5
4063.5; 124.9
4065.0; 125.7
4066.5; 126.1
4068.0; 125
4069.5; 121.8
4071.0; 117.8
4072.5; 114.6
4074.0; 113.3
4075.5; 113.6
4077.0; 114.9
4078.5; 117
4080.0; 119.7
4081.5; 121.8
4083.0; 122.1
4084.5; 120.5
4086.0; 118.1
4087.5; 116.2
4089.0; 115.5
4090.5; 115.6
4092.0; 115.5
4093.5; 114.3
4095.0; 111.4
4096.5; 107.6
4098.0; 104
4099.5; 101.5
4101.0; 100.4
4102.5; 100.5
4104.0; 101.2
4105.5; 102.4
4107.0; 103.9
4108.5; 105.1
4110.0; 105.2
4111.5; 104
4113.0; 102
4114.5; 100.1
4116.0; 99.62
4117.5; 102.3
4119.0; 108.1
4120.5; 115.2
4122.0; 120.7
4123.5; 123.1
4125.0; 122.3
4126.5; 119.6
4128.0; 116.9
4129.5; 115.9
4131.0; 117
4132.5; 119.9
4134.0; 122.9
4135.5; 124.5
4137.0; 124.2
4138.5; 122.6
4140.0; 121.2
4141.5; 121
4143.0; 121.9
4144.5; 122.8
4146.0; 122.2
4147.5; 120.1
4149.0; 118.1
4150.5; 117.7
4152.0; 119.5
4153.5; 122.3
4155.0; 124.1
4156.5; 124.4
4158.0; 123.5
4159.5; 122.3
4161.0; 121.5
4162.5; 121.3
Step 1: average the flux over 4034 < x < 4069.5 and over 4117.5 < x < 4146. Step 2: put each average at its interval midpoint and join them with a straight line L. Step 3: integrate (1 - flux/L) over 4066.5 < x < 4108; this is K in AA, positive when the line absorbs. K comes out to 3.5 AA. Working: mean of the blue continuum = 127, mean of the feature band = 113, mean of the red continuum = 120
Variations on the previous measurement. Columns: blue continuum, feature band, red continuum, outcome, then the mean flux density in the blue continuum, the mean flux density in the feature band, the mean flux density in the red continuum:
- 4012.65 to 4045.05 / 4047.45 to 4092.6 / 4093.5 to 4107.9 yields -2.4 AA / 129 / 121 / 104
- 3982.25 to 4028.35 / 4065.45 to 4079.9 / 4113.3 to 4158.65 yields 0.4 AA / 126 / 118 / 118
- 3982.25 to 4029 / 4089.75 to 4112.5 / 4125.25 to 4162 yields 3.0 AA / 126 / 106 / 121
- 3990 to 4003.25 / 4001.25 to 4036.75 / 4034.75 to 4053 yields -0.9 AA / 122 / 129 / 129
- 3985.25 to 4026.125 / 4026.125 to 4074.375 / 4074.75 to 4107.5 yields -2.6 AA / 127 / 125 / 112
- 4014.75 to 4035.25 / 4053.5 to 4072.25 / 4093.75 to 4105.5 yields -1.2 AA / 128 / 123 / 104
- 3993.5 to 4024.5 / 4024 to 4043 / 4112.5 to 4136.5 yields -0.3 AA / 128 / 127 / 115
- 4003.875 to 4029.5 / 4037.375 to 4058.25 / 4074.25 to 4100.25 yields -0.7 AA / 130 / 127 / 115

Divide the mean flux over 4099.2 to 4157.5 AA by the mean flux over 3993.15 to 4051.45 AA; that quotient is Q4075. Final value 0.89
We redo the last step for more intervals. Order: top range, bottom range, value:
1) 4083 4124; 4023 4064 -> 0.86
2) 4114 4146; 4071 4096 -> 1.01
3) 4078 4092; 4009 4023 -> 0.90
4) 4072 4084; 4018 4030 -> 0.92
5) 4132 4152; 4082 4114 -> 1.11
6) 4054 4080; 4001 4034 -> 0.94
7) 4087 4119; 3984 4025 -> 0.84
